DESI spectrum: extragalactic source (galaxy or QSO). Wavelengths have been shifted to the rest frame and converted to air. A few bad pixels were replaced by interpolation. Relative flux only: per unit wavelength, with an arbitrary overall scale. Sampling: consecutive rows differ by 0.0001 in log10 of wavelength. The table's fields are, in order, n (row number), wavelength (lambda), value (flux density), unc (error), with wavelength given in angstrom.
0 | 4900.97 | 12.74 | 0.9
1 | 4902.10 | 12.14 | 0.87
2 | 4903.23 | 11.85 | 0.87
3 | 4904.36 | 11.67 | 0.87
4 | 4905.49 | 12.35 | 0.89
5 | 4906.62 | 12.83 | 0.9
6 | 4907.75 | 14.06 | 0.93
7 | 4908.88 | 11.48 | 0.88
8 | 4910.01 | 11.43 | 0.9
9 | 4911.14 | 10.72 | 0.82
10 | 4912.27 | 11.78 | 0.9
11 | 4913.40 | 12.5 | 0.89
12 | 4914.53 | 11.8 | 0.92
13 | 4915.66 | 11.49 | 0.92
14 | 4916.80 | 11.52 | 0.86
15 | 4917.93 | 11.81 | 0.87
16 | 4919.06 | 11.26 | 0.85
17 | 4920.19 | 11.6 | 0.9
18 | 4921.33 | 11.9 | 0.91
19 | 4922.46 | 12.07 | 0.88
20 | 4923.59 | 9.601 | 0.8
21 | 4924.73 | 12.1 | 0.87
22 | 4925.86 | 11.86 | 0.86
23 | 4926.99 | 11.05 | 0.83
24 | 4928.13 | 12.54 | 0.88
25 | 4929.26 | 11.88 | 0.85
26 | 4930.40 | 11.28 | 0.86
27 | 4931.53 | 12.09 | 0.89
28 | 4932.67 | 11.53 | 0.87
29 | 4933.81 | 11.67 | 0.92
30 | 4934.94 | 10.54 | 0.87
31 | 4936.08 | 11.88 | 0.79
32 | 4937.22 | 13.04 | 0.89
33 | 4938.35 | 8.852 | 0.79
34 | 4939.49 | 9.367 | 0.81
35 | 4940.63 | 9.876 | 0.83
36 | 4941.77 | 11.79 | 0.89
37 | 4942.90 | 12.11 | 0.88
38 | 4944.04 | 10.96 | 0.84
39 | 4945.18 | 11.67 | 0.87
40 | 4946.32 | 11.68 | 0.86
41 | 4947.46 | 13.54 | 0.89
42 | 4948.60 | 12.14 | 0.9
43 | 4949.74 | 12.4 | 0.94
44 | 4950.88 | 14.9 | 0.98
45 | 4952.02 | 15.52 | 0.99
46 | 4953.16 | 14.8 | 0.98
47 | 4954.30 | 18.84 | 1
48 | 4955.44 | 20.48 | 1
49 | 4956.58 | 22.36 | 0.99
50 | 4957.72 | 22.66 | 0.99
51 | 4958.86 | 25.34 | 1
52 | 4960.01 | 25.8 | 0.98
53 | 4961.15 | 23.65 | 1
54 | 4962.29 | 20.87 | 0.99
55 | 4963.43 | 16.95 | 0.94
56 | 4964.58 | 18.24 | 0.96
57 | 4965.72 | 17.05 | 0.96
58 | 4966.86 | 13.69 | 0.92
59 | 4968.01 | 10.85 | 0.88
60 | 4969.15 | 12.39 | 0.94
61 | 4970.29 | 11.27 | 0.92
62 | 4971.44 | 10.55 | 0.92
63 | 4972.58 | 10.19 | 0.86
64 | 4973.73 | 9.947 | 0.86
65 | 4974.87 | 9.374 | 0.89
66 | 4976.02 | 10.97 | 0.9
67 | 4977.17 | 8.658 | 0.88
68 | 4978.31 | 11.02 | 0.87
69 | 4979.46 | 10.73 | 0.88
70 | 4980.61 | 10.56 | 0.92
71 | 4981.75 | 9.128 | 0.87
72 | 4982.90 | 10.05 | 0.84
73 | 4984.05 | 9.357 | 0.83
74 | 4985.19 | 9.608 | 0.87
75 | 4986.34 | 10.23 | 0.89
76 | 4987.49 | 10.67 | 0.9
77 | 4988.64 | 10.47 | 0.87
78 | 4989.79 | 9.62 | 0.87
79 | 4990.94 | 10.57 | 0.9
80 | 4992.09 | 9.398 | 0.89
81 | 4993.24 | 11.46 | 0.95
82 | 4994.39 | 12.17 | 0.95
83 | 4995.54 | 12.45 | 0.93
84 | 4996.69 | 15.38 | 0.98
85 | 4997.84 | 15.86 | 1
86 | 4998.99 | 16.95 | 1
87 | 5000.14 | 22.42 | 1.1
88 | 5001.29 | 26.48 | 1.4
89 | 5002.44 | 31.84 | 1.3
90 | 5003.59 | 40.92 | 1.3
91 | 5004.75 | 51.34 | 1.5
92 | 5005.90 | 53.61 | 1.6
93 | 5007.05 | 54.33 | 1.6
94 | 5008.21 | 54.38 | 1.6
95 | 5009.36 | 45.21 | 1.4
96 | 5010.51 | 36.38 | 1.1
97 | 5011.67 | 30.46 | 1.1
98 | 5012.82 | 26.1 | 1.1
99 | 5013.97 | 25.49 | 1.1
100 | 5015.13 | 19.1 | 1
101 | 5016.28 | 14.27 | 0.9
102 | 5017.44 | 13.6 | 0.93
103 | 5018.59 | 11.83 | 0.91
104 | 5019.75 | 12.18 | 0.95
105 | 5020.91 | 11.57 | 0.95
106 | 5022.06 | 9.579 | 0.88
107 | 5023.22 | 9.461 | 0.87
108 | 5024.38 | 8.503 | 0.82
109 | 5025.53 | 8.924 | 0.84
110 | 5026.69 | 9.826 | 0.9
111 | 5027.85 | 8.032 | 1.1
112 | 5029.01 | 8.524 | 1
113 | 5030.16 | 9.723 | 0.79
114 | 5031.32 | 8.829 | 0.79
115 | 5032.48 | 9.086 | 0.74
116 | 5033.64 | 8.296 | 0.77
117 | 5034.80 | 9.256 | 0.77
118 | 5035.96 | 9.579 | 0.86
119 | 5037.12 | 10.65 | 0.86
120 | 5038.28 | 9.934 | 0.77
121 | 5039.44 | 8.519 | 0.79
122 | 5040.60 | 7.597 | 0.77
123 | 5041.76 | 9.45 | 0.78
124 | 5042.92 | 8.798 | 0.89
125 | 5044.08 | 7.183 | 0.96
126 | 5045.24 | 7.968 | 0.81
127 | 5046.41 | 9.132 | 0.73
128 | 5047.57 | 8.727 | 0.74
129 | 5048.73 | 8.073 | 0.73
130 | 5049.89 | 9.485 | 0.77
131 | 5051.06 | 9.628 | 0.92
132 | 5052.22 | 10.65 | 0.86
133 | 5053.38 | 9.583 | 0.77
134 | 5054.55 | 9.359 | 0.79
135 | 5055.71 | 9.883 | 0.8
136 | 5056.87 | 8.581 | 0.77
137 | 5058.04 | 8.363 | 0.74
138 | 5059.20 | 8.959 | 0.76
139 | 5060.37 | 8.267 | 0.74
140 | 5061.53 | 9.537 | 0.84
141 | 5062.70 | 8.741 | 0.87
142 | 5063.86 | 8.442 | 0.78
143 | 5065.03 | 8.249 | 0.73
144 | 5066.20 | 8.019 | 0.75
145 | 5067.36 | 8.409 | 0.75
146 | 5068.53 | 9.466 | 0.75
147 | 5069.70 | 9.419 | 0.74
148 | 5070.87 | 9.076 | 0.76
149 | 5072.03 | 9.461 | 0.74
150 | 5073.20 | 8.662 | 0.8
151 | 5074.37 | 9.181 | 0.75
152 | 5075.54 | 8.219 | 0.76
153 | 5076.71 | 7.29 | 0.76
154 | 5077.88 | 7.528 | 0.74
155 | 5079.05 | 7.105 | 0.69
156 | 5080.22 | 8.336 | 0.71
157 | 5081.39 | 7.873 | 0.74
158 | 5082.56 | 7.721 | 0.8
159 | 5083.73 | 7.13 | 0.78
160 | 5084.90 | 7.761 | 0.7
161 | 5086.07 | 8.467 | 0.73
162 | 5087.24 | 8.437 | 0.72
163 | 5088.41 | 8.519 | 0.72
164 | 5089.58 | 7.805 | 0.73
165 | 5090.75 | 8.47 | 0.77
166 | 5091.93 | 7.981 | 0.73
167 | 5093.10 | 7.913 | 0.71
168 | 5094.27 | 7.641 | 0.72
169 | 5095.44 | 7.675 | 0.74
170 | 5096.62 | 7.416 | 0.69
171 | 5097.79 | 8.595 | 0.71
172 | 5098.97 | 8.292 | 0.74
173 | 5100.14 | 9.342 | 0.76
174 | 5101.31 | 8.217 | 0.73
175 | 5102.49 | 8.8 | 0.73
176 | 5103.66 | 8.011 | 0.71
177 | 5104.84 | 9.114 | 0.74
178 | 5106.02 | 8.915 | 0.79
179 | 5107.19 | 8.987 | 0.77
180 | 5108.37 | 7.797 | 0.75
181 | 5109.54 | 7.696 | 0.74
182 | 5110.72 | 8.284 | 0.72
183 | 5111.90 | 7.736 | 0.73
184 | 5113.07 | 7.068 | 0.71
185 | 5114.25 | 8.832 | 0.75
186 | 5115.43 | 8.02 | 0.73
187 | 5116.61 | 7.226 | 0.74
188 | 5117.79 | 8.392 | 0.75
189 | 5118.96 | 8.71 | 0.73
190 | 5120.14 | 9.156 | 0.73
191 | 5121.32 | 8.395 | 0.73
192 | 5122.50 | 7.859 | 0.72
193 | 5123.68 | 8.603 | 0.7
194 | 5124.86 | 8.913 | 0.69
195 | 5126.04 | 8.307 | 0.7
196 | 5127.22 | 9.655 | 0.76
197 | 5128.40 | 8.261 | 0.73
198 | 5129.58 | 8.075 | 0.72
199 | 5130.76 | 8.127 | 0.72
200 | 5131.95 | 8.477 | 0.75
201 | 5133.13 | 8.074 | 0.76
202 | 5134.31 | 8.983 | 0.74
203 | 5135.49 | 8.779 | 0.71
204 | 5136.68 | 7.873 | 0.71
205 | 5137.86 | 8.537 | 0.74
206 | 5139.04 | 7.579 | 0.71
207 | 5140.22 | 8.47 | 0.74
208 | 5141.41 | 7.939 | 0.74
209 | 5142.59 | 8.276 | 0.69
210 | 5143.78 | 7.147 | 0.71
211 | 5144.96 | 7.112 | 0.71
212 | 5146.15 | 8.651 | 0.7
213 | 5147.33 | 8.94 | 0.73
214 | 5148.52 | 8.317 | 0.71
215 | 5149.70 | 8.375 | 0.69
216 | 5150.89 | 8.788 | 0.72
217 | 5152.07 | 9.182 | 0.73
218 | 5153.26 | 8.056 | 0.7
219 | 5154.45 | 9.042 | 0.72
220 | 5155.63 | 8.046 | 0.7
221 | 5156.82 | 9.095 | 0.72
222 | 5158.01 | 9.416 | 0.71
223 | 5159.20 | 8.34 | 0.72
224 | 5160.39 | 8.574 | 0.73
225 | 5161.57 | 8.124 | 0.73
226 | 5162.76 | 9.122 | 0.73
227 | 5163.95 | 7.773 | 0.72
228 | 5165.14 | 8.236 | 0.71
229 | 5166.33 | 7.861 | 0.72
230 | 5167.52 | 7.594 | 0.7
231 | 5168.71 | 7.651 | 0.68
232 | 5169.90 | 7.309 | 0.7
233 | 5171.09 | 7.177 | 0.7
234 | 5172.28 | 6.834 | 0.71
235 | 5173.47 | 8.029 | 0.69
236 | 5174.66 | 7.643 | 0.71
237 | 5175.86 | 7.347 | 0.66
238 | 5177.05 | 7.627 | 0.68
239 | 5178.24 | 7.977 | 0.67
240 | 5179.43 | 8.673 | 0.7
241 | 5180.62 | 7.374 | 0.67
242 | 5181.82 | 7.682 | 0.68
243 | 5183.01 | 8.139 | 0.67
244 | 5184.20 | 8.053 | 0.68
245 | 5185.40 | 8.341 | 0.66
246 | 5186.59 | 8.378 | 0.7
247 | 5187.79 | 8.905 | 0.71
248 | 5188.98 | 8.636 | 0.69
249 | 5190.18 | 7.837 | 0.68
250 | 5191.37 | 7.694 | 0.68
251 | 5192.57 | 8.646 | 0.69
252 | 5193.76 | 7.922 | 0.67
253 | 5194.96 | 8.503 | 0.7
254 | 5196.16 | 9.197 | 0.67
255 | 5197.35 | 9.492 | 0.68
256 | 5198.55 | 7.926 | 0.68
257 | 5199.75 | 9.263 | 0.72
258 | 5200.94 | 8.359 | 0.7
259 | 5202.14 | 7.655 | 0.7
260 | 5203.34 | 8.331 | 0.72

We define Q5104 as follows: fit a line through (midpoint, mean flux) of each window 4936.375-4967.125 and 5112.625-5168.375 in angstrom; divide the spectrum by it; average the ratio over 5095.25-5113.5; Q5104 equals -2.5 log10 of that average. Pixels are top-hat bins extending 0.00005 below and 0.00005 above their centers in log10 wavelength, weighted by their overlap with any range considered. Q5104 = 0.183 mag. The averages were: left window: 15.9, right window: 8.35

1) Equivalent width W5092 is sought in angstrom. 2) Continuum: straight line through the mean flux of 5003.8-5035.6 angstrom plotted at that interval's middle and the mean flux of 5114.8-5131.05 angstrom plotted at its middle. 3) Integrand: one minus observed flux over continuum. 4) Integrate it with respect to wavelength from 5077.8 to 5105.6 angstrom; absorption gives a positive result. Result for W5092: 9.3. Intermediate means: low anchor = 21.2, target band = 8.1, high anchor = 8.41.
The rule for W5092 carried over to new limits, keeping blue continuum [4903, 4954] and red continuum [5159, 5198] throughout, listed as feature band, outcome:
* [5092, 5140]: 3.86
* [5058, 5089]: 4.17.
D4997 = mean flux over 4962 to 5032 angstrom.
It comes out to 17.4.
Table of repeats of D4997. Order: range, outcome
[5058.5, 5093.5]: 8.35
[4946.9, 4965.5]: 18.6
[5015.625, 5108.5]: 8.91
